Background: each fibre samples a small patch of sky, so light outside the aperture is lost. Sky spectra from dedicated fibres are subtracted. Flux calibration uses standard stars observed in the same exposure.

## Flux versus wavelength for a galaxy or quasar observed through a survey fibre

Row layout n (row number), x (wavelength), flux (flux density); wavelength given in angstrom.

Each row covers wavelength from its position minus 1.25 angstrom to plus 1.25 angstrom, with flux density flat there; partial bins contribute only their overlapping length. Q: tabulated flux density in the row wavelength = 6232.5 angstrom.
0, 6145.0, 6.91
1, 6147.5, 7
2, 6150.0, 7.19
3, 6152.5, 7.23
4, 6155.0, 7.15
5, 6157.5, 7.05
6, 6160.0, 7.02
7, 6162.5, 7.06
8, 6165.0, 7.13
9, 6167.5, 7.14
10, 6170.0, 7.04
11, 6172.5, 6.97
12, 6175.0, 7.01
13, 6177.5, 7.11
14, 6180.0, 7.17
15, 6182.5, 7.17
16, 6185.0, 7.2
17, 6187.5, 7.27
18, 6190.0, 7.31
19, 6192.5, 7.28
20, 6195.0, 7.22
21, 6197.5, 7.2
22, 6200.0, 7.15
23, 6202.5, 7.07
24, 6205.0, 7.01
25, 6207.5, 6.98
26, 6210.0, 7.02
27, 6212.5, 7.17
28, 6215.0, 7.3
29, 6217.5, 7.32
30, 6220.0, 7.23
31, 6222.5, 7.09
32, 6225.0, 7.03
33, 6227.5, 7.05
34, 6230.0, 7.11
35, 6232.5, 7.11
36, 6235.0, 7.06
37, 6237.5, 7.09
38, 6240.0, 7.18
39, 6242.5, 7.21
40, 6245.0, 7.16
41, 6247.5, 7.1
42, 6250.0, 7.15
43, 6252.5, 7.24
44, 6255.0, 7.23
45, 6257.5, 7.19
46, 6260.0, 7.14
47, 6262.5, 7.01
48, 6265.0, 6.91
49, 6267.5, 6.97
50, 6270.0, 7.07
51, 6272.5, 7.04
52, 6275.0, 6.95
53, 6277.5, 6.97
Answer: 7.11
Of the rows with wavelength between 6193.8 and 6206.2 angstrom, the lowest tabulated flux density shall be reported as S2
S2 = 7.01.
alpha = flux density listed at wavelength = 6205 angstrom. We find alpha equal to 7.01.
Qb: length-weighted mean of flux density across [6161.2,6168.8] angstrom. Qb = 7.11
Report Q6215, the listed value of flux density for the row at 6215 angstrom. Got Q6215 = 7.3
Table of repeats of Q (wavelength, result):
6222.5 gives 7.09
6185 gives 7.2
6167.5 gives 7.14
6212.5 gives 7.17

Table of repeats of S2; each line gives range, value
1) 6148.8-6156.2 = 7.15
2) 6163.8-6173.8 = 6.97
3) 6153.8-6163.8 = 7.02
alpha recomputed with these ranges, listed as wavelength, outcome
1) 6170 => 7.04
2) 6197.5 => 7.2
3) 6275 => 6.95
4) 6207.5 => 6.98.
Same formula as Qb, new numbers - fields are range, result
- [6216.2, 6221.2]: 7.28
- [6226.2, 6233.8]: 7.09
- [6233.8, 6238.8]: 7.08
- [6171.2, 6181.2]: 7.06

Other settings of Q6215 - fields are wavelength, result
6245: 7.16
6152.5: 7.23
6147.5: 7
